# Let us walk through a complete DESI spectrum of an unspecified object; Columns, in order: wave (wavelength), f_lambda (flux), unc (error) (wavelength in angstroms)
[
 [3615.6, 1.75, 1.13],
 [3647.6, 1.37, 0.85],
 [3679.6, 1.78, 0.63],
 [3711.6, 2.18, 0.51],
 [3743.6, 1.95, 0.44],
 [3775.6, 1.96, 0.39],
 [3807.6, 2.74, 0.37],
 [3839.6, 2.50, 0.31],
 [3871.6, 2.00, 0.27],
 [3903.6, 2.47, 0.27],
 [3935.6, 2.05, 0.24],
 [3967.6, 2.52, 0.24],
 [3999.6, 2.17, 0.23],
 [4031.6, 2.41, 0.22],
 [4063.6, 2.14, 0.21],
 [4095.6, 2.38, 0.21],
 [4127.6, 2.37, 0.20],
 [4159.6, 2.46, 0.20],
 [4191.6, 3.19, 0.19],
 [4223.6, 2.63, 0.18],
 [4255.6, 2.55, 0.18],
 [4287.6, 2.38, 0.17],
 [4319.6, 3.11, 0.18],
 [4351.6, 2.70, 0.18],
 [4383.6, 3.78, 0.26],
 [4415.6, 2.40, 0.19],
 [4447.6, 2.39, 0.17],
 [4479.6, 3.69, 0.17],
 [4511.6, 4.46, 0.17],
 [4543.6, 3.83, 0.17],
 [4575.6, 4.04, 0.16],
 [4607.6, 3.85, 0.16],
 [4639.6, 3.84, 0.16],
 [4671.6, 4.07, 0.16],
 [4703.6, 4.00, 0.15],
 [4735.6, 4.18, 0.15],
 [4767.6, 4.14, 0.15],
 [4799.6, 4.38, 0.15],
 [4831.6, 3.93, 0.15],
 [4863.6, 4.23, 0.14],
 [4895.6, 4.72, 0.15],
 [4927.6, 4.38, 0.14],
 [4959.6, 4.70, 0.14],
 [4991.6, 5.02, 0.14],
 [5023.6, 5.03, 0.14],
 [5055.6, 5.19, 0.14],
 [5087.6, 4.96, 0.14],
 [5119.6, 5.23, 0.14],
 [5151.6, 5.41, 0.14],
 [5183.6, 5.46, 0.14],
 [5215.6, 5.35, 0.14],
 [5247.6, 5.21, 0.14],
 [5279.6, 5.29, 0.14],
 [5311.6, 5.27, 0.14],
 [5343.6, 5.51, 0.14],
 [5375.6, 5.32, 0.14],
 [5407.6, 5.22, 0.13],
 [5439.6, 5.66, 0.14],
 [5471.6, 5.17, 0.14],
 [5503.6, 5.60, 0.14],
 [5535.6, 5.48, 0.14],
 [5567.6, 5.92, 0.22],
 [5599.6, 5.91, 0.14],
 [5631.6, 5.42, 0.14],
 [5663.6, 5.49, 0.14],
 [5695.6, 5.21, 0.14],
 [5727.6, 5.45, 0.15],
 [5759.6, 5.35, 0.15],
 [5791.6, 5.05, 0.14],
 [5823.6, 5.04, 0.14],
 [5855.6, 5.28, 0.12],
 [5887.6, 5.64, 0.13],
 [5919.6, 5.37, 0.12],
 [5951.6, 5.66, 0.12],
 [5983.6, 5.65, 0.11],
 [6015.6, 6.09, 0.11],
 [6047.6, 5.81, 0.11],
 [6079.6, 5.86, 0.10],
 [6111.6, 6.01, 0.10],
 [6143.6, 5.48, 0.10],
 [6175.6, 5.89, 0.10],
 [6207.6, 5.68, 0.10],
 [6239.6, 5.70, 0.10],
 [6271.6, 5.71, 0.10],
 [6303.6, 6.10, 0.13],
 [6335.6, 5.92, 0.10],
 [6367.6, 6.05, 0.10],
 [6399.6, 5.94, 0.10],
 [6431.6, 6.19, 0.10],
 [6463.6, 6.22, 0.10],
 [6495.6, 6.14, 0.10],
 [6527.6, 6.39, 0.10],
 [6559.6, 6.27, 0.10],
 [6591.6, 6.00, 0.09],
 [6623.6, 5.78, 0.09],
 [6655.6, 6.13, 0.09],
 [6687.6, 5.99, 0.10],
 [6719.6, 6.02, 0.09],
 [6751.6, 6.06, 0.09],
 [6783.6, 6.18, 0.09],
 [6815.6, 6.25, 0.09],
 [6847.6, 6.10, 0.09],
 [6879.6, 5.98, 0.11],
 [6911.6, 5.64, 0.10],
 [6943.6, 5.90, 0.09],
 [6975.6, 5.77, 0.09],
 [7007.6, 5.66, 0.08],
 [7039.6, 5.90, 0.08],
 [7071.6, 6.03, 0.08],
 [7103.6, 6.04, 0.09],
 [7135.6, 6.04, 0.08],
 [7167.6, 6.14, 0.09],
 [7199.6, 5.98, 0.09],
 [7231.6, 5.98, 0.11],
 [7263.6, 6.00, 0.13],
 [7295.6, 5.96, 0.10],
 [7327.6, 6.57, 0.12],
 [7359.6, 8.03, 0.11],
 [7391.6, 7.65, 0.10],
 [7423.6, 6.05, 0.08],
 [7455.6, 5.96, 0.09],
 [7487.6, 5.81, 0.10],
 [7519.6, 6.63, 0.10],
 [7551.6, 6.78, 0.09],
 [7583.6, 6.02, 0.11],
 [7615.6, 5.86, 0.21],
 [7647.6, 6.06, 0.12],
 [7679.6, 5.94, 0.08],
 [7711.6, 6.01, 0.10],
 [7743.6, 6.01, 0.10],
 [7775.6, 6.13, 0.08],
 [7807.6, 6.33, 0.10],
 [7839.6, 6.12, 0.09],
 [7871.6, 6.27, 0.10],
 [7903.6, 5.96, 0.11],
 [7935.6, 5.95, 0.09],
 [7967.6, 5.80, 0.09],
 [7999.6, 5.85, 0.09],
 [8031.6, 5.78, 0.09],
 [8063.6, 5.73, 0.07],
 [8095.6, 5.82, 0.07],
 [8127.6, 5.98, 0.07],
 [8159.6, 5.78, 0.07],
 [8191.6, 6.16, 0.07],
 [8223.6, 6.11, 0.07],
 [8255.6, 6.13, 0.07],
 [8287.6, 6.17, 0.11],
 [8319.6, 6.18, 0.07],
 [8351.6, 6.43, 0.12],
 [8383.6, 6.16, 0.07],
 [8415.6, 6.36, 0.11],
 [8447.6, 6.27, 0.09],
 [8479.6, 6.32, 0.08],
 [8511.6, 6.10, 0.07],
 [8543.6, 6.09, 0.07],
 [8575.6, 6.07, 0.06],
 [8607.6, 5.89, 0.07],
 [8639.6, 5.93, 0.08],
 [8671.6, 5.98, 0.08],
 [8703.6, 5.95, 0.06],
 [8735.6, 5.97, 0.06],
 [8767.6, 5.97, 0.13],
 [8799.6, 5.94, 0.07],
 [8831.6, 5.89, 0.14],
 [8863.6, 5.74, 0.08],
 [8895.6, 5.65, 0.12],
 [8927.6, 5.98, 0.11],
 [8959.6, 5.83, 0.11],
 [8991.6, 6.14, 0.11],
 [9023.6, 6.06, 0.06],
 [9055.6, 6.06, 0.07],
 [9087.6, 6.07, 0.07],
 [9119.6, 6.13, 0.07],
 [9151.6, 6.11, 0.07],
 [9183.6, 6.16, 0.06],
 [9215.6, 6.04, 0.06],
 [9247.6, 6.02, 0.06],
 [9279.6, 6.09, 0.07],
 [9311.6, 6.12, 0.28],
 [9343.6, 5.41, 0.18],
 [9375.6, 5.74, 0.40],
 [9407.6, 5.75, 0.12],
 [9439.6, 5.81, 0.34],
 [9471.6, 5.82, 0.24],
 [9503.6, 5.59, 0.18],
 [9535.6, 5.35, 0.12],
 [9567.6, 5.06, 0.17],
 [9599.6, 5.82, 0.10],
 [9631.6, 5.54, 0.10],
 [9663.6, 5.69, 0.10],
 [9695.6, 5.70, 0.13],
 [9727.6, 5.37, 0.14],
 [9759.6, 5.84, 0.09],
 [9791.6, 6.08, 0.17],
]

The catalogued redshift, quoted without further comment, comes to 0.121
